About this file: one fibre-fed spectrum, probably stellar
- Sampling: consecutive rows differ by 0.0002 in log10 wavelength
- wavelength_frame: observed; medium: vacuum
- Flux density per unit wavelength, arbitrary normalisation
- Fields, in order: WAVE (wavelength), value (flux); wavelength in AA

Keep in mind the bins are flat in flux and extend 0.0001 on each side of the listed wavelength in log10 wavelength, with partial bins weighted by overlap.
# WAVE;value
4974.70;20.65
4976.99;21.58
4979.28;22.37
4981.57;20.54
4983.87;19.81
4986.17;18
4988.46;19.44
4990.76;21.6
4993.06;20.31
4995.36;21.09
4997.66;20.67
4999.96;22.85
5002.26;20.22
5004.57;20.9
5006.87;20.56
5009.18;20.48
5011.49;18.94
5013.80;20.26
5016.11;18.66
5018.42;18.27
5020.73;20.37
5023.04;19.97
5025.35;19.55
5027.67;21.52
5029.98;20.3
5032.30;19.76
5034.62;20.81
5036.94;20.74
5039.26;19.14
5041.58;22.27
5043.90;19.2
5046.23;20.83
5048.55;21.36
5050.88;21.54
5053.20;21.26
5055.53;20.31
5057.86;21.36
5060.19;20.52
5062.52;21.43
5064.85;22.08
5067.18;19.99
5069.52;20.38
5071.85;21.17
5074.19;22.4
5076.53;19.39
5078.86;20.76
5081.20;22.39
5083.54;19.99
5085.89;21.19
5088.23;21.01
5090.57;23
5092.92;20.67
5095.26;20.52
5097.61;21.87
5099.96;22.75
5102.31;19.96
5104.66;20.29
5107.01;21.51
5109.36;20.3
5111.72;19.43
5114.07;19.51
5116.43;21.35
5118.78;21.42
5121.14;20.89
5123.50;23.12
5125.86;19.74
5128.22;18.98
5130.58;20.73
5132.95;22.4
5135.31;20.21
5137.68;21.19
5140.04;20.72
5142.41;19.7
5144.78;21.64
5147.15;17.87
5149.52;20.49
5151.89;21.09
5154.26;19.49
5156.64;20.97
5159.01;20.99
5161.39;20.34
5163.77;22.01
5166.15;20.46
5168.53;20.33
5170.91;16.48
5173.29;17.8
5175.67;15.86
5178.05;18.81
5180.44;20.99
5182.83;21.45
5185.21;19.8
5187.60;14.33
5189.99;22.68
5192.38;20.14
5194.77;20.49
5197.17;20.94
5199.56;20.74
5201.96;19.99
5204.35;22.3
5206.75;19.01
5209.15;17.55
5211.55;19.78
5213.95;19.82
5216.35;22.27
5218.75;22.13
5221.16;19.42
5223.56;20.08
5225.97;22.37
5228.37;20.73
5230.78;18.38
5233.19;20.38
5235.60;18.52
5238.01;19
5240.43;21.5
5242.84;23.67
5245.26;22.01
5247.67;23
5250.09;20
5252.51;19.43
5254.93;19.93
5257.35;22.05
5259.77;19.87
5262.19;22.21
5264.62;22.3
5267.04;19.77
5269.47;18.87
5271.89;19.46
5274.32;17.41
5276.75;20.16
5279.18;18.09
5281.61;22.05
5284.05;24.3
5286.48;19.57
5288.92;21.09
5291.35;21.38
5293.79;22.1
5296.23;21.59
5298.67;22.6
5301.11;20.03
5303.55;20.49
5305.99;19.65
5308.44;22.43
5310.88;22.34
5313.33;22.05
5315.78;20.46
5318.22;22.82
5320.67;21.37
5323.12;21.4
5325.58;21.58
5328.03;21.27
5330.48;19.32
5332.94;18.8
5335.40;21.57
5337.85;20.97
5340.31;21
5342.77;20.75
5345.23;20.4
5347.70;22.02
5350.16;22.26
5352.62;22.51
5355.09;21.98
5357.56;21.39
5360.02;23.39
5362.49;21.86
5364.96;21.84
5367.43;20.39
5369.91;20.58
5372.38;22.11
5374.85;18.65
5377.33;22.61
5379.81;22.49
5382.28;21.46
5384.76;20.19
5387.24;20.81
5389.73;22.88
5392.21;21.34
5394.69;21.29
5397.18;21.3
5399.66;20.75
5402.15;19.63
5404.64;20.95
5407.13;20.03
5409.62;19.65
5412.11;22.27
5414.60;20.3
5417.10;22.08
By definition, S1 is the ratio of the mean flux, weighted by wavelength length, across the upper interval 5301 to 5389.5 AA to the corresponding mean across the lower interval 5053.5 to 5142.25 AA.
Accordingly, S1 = 1.02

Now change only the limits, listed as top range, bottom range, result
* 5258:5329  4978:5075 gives 1.02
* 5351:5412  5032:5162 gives 1.02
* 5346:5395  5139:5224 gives 1.08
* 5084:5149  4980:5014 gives 1.02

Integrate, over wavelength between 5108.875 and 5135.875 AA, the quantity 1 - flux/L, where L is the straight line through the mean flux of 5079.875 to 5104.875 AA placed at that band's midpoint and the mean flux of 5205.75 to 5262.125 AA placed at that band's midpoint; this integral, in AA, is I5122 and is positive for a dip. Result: 0.53 AA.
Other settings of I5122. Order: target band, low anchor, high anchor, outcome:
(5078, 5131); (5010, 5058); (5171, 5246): -2.0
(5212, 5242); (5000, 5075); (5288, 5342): 0.8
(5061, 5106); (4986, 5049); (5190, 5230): -1.6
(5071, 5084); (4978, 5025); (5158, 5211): -0.7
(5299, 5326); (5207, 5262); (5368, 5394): -0.5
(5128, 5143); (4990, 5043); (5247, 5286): -0.2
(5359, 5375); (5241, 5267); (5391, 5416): -0.4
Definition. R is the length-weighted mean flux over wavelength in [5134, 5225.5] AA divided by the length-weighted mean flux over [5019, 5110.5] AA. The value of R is 0.96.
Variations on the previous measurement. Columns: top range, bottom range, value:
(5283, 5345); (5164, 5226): 1.07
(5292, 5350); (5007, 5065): 1.04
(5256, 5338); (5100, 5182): 1.03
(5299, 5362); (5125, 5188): 1.07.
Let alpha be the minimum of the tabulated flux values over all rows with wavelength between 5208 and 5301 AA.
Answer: 17.41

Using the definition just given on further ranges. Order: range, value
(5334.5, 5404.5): 18.65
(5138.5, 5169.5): 17.87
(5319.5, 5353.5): 18.8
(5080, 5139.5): 18.98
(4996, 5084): 18.27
